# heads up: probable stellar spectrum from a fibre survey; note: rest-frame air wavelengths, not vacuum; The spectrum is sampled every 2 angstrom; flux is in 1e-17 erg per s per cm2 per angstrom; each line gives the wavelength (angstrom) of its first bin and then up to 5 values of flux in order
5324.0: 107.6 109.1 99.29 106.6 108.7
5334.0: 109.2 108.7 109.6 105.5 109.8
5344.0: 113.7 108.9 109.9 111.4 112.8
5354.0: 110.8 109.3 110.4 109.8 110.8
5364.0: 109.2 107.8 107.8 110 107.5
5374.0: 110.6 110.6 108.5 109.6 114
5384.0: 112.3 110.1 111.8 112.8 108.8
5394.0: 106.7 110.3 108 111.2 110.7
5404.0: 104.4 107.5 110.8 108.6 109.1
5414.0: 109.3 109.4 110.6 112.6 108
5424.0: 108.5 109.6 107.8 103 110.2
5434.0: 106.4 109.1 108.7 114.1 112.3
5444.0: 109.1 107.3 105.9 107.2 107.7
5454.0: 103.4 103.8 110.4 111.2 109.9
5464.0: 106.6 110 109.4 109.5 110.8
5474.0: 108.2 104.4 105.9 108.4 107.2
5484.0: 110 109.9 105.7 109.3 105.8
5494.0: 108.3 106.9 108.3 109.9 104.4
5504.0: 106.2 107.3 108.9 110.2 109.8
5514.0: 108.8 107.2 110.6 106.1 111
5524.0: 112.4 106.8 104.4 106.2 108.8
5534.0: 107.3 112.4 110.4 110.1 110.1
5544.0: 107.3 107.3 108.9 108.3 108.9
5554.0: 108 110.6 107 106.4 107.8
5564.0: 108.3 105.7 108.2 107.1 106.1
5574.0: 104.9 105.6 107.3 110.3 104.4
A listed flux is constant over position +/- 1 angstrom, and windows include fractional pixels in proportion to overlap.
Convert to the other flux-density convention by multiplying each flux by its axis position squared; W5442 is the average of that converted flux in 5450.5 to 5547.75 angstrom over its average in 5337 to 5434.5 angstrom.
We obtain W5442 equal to 1.03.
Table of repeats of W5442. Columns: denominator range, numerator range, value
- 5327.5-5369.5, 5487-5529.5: 1.05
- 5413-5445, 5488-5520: 1.02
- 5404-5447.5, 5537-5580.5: 1.04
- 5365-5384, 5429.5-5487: 1.02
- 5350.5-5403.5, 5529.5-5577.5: 1.05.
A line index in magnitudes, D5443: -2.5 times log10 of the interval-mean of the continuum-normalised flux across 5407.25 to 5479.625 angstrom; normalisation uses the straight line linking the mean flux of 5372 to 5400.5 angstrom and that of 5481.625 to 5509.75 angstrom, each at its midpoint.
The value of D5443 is 0.00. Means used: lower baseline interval 110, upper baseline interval 108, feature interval 109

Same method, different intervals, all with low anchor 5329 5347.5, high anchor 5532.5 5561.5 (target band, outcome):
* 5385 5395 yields -0.011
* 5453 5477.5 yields 0.008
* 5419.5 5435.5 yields 0.007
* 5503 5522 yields 0.003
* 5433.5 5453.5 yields 0.002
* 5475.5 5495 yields 0.013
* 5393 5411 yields 0.002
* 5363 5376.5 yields -0.001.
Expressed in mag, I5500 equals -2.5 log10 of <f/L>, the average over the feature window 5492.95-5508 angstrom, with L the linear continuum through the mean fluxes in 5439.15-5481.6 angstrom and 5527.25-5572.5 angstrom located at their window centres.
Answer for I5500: 0.008 mag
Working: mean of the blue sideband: 108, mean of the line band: 107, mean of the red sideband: 108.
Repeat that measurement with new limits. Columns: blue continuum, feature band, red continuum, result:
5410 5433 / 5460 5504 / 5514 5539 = 0.01 mag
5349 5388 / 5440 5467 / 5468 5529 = 0.01 mag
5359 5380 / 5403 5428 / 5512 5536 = 0.00 mag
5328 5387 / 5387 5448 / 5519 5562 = 0.00 mag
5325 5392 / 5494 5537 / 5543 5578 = 0.00 mag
